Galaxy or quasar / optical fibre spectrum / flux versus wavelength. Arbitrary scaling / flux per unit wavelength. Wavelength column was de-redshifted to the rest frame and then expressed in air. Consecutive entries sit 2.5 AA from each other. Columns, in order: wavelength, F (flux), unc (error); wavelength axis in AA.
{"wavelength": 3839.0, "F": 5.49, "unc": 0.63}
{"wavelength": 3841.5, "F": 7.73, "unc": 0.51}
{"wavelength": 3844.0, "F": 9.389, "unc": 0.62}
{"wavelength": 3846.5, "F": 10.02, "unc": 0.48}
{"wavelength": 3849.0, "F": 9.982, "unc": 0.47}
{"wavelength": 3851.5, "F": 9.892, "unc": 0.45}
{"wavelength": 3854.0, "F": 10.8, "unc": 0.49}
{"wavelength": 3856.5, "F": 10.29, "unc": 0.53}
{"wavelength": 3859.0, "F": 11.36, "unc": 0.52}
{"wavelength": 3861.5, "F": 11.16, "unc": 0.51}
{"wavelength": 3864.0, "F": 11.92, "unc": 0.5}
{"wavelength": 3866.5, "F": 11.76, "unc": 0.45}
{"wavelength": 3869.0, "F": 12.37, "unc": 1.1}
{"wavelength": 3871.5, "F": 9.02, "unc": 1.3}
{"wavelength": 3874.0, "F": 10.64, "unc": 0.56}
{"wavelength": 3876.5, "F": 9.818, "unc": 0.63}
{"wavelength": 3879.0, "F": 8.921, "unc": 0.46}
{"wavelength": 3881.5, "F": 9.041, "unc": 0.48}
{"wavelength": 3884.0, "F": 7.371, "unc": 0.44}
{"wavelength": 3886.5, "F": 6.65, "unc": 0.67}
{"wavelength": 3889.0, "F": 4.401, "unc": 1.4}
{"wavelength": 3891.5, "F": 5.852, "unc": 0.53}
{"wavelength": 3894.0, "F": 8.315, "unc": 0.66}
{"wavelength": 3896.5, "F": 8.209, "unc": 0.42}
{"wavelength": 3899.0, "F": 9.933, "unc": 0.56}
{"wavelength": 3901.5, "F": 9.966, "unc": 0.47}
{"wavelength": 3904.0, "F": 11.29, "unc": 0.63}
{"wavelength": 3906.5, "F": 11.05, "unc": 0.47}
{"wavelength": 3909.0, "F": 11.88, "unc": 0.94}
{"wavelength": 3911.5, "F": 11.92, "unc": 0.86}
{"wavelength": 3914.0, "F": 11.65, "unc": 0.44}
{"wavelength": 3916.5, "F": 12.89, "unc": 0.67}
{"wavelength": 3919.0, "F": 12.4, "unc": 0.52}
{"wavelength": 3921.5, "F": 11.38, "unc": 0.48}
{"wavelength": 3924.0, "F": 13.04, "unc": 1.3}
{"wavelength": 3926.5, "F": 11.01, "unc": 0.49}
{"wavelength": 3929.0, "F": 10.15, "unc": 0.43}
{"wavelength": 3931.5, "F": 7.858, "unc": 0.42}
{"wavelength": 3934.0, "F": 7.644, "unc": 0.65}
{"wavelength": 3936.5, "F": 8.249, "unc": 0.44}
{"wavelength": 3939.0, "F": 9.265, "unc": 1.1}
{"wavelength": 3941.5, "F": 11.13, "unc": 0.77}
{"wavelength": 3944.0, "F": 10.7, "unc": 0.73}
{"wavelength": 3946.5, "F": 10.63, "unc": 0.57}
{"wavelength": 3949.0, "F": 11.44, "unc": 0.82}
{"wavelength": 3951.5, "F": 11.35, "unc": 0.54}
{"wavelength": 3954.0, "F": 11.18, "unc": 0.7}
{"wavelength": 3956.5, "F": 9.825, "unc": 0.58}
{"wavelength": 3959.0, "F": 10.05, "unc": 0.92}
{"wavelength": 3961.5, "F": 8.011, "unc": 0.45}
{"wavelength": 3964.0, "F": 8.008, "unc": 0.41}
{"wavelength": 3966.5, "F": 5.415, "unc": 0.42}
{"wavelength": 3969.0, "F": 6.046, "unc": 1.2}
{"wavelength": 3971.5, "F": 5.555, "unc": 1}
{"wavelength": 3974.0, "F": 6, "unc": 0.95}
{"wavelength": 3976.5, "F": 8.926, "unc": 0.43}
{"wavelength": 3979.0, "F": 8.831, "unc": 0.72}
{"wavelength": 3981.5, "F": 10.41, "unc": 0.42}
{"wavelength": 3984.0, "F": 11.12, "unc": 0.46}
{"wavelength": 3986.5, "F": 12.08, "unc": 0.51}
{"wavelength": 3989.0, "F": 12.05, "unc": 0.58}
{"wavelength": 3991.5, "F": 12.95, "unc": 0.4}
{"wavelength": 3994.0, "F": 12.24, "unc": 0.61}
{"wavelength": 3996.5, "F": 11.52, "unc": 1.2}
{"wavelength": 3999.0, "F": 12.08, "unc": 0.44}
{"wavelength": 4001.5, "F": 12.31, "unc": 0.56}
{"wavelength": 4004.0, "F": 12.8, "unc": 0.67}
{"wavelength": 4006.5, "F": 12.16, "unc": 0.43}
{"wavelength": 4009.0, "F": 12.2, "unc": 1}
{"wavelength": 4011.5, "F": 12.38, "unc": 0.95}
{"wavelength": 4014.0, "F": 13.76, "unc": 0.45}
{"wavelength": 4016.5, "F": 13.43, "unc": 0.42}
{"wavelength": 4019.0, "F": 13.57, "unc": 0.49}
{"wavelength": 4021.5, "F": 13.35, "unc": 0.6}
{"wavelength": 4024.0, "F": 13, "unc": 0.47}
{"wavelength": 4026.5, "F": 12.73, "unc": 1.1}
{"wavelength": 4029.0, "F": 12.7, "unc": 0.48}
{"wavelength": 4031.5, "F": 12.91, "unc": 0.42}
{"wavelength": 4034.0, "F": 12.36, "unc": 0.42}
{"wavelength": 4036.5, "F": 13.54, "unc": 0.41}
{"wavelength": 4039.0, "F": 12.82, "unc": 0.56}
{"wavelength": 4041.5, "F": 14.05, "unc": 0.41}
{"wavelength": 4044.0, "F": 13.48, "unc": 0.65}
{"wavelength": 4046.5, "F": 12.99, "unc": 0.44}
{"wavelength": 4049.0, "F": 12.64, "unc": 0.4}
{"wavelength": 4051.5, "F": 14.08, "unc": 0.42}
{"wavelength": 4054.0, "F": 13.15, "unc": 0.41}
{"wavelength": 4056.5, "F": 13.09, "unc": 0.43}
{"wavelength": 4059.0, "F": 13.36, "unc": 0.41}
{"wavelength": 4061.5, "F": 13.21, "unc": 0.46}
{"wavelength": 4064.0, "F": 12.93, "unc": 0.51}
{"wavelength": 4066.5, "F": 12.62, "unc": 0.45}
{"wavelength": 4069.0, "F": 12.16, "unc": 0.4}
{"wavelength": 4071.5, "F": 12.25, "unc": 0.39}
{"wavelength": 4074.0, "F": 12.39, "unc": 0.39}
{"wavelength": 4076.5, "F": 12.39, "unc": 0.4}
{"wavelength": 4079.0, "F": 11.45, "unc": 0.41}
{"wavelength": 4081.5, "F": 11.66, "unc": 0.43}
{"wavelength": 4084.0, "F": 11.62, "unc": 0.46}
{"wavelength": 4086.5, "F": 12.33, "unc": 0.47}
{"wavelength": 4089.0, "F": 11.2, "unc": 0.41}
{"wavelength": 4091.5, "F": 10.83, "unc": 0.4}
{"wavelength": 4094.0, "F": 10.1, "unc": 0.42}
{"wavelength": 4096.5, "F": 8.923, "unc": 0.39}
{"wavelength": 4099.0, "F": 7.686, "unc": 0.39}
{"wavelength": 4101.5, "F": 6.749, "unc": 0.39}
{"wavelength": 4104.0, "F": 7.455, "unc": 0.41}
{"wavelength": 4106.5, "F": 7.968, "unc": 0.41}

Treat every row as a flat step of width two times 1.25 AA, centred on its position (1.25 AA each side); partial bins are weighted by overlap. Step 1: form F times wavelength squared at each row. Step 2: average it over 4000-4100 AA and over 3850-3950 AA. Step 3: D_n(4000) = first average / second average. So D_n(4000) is 1.33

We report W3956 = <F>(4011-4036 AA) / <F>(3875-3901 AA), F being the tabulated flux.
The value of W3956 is 1.64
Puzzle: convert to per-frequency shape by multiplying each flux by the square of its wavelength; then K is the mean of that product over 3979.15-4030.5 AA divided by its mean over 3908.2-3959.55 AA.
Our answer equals 1.19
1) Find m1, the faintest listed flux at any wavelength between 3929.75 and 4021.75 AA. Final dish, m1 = 5.415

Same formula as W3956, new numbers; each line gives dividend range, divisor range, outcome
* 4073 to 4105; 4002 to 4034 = 0.81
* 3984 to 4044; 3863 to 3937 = 1.29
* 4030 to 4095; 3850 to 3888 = 1.25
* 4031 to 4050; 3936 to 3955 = 1.24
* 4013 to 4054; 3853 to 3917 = 1.33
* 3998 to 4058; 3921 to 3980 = 1.41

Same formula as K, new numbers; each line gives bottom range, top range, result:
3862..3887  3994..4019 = 1.36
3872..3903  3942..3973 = 1.13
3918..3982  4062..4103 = 1.26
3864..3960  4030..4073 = 1.39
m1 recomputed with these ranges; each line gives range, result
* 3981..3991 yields 10.41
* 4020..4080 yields 11.45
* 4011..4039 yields 12.36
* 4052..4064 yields 12.93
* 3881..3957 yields 4.401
